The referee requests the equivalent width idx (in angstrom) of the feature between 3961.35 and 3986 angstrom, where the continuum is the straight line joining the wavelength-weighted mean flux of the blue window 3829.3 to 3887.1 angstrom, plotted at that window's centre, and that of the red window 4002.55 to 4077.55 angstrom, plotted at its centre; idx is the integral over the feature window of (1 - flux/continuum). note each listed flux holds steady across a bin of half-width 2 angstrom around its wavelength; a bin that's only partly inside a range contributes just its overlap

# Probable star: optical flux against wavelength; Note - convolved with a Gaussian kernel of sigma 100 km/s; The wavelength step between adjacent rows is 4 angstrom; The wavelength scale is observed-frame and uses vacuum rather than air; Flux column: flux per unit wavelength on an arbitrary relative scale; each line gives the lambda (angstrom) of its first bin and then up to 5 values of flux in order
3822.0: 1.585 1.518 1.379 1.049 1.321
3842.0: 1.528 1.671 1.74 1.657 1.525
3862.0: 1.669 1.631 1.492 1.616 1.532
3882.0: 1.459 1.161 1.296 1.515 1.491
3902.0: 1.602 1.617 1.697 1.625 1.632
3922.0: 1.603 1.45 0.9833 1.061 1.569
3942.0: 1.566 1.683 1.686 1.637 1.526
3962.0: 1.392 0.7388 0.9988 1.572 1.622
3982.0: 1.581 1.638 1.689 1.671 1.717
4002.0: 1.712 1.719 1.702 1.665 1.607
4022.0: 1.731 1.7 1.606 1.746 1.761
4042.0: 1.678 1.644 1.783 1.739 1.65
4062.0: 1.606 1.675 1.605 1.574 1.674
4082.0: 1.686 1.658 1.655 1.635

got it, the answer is 4.2 angstrom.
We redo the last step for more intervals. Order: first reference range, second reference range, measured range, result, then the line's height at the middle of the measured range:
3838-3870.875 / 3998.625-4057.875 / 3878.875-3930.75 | 4.6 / 1.63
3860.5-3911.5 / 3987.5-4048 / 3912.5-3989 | 7.1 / 1.6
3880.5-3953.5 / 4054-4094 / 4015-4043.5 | -1.6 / 1.6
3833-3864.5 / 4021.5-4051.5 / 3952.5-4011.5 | 4.7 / 1.66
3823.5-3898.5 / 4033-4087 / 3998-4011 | -0.7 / 1.62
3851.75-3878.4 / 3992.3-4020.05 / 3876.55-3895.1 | 2.6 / 1.61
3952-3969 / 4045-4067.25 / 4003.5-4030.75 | -2.7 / 1.53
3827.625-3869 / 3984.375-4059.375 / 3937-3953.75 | -0.2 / 1.62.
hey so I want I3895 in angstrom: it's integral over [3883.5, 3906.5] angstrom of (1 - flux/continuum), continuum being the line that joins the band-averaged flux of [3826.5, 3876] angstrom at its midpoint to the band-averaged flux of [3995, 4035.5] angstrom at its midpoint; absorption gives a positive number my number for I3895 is 1.9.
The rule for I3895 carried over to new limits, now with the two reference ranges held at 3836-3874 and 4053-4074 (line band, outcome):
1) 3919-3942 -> 3.4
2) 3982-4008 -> -0.9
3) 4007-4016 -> -0.3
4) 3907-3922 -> -0.4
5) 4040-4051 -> -0.4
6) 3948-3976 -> 4.3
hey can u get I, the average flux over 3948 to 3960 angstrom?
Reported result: 1.62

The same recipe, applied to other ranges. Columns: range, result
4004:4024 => 1.68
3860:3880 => 1.59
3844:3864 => 1.65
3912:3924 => 1.62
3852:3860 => 1.59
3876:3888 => 1.38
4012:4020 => 1.64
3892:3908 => 1.56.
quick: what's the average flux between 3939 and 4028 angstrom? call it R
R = 1.57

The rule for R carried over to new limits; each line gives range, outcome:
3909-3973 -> 1.43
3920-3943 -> 1.36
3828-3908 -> 1.5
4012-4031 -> 1.66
